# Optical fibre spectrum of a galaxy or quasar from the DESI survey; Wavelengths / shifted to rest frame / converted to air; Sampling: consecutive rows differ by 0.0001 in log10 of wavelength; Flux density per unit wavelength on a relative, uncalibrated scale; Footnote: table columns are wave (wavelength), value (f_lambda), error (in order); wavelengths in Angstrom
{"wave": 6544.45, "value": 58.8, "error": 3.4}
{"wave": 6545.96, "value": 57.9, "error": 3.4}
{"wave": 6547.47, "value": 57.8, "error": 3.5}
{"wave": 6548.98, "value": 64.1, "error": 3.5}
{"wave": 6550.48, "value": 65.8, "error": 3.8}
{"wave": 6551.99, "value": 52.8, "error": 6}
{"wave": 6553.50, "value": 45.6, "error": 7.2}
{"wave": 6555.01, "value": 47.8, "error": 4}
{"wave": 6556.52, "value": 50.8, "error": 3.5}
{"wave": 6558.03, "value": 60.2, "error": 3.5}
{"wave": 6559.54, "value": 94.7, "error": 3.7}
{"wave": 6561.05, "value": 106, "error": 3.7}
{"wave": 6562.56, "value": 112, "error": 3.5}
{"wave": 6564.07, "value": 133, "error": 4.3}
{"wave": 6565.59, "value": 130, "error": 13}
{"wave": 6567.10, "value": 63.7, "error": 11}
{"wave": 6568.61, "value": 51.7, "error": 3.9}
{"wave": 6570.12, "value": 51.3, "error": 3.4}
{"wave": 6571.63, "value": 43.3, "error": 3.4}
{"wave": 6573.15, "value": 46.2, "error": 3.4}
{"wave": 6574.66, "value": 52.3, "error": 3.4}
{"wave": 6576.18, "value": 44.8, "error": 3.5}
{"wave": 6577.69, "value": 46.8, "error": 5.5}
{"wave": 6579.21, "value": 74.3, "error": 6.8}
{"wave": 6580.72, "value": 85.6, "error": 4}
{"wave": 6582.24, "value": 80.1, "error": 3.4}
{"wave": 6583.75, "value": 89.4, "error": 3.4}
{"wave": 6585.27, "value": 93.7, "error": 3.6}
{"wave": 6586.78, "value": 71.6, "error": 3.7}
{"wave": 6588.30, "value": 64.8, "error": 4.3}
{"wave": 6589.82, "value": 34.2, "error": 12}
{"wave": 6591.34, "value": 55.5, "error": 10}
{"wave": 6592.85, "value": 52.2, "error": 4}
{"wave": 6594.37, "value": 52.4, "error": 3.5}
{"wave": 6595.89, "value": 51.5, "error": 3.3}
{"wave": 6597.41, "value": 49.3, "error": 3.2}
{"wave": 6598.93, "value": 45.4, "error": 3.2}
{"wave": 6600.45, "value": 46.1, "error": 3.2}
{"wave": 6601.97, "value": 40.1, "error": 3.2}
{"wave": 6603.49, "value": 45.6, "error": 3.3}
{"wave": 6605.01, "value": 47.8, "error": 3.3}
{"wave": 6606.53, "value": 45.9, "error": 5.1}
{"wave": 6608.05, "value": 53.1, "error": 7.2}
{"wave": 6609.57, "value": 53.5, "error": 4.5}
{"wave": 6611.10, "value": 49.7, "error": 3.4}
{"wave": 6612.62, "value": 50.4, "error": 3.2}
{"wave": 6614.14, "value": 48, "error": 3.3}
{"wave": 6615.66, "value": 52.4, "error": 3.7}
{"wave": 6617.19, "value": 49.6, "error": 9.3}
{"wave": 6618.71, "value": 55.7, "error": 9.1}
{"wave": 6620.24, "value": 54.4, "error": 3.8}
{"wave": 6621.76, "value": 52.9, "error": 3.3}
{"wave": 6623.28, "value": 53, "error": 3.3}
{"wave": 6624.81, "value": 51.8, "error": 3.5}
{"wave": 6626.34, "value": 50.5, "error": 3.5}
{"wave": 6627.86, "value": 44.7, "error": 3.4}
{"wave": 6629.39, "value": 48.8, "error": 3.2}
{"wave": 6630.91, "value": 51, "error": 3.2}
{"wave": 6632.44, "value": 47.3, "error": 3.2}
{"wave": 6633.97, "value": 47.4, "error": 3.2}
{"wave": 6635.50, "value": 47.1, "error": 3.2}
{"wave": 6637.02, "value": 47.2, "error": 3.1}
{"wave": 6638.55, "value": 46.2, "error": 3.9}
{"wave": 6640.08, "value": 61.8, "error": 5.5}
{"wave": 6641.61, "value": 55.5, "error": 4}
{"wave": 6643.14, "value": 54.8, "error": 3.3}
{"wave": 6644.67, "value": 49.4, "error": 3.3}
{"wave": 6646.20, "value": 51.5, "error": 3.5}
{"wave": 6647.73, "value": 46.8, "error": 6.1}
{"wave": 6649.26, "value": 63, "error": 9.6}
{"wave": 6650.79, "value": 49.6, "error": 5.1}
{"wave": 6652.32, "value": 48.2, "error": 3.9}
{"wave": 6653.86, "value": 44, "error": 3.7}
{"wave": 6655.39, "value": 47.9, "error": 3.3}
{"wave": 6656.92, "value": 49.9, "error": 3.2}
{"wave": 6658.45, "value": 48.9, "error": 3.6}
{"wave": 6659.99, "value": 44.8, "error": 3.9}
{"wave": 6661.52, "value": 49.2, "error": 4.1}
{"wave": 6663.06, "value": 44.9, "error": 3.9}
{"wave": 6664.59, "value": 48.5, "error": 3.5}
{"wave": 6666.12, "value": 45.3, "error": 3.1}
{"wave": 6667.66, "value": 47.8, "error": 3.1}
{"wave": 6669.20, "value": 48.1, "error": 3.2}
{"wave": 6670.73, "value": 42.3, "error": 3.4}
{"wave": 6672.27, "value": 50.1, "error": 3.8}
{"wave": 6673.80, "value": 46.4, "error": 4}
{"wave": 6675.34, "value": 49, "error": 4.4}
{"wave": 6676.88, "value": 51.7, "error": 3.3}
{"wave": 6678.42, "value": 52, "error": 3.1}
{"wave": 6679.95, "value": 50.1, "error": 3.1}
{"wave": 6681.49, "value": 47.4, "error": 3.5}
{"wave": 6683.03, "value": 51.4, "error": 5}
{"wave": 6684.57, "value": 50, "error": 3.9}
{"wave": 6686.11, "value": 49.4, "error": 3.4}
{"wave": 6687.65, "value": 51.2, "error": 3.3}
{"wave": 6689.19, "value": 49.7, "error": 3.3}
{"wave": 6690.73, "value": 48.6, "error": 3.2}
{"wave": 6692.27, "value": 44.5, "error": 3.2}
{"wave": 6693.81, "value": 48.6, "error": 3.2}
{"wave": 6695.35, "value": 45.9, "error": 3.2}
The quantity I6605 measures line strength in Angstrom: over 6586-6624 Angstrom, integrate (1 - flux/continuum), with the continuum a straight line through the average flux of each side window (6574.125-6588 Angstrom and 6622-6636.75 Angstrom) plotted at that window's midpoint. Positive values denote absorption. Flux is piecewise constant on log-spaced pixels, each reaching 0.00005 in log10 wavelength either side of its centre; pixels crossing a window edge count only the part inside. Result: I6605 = 5.59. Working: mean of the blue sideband 71.1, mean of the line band 51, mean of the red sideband 49.2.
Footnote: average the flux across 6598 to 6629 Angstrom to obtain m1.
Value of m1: 49.5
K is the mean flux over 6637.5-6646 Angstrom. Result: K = 53.2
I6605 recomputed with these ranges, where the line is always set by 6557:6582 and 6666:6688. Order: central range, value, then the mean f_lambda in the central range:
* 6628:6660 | 3.72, 50.1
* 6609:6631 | 4.01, 51.1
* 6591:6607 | 4.59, 48.2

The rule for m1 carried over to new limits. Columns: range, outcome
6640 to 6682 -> 49.4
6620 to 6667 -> 49.8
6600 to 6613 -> 48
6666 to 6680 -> 48.3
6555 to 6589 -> 74.2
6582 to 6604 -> 57.7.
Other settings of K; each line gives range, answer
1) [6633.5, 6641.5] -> 50.5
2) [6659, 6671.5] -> 46.4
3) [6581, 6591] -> 72.2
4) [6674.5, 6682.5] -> 50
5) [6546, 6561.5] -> 63.4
